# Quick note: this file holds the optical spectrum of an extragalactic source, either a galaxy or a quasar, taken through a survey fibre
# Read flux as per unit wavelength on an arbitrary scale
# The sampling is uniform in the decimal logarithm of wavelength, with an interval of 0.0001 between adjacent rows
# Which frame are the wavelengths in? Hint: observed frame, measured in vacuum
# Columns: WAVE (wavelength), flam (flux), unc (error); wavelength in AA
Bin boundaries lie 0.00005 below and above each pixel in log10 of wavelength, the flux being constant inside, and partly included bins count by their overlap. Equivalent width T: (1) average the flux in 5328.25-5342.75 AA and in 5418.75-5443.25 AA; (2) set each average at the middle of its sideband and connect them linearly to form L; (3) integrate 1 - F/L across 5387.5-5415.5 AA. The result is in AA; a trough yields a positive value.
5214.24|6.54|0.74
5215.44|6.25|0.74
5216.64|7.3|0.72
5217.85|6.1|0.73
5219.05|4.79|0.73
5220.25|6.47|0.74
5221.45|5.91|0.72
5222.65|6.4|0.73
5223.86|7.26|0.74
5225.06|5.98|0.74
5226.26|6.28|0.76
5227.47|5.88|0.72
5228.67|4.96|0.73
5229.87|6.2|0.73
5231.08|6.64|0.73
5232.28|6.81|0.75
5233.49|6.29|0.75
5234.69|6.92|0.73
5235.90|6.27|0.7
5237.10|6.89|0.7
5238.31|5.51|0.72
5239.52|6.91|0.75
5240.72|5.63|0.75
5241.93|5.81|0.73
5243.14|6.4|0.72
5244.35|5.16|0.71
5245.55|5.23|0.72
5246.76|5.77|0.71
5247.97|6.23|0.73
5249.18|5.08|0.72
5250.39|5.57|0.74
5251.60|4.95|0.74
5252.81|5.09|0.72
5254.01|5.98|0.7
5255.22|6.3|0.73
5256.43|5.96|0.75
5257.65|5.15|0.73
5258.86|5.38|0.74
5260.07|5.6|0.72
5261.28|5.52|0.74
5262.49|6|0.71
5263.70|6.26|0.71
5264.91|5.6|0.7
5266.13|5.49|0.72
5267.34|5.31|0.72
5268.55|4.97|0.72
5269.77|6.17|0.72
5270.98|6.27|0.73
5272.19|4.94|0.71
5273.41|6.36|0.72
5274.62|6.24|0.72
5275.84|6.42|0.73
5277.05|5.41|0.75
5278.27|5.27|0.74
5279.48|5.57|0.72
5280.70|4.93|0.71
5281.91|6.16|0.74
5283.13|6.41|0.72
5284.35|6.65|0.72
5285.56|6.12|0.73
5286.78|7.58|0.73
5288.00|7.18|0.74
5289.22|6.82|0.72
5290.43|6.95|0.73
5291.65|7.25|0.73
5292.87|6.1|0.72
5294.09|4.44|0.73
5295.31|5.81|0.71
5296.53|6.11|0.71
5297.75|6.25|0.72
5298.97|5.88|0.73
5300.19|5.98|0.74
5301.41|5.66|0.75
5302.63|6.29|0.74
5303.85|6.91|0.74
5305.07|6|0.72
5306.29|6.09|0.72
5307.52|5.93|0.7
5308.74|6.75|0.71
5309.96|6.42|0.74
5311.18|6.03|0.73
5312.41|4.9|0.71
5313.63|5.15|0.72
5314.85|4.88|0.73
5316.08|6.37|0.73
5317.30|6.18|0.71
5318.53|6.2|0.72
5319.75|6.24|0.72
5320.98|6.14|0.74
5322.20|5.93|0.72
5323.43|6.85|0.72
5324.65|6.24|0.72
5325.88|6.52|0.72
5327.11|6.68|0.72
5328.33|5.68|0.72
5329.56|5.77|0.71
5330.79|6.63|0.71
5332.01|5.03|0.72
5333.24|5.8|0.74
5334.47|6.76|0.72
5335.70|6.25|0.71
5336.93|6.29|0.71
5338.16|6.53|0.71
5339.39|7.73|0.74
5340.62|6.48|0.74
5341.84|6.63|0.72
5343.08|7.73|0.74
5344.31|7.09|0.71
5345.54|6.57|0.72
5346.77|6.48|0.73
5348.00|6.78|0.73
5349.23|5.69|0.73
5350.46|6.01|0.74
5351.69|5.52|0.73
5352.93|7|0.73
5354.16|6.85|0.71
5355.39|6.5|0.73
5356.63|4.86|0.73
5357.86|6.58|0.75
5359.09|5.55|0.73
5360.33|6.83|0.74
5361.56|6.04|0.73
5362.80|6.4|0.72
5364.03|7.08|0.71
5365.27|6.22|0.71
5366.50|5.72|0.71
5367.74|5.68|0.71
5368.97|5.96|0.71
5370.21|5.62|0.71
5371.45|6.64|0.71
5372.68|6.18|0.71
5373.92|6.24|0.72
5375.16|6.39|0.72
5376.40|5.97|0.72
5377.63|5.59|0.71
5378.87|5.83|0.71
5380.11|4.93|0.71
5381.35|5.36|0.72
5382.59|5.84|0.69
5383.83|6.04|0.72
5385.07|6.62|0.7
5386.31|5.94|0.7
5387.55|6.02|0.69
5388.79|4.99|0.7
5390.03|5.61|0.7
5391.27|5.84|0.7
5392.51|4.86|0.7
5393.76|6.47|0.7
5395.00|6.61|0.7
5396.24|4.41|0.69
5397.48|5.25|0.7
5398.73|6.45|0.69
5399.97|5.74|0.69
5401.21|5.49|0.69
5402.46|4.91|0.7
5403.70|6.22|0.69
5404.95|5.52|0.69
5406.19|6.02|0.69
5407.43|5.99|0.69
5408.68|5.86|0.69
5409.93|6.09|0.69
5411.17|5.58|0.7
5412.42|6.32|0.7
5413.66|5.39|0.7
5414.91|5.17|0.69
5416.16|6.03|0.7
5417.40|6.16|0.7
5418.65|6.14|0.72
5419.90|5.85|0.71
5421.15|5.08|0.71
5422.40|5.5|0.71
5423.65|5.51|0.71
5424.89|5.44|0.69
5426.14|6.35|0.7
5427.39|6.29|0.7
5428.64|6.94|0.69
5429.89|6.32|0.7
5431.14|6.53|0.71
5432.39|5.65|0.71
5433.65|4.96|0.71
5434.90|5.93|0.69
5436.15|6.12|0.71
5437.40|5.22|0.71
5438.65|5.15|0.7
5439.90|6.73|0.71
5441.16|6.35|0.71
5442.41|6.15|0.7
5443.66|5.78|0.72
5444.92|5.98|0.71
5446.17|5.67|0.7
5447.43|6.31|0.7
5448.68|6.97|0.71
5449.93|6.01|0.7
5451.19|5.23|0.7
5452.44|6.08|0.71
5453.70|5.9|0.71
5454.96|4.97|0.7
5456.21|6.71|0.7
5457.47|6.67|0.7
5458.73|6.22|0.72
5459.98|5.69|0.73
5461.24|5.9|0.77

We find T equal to 1.66 AA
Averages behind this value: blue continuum 6.35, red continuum 5.9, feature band 5.68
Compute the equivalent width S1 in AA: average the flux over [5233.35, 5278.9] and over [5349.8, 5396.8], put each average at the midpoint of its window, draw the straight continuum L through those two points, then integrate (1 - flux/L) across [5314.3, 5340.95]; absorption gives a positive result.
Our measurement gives -1.51 AA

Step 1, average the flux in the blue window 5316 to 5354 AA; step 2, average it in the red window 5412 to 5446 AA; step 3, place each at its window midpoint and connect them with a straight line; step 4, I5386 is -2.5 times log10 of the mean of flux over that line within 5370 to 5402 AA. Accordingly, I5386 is 0.06 mag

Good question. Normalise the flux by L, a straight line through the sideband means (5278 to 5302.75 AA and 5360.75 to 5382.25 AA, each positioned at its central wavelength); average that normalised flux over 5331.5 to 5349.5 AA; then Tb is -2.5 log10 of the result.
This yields -0.08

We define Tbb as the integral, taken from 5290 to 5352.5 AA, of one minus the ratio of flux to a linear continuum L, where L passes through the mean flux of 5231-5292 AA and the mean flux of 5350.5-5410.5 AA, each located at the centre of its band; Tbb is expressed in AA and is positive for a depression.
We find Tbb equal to -2.7 AA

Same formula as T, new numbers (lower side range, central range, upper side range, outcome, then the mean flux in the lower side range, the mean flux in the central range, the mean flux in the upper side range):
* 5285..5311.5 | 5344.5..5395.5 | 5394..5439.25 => -0.5 AA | 6.3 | 6.05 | 5.79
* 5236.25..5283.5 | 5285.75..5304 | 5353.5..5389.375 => -1.6 AA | 5.74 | 6.33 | 6.02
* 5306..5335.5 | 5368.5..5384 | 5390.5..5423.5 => -0.1 AA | 6.05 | 5.88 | 5.72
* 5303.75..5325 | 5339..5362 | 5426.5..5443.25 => -1.6 AA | 6.05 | 6.46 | 6.03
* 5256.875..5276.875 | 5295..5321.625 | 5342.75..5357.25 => 0.2 AA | 5.72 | 6.01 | 6.4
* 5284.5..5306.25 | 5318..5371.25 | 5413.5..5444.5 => -1.3 AA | 6.32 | 6.31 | 5.88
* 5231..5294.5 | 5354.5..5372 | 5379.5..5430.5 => -0.9 AA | 5.96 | 6.13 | 5.78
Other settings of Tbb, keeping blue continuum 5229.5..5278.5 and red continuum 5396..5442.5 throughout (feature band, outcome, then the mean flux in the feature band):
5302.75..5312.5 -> -0.6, 6.2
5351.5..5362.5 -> -0.7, 6.22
